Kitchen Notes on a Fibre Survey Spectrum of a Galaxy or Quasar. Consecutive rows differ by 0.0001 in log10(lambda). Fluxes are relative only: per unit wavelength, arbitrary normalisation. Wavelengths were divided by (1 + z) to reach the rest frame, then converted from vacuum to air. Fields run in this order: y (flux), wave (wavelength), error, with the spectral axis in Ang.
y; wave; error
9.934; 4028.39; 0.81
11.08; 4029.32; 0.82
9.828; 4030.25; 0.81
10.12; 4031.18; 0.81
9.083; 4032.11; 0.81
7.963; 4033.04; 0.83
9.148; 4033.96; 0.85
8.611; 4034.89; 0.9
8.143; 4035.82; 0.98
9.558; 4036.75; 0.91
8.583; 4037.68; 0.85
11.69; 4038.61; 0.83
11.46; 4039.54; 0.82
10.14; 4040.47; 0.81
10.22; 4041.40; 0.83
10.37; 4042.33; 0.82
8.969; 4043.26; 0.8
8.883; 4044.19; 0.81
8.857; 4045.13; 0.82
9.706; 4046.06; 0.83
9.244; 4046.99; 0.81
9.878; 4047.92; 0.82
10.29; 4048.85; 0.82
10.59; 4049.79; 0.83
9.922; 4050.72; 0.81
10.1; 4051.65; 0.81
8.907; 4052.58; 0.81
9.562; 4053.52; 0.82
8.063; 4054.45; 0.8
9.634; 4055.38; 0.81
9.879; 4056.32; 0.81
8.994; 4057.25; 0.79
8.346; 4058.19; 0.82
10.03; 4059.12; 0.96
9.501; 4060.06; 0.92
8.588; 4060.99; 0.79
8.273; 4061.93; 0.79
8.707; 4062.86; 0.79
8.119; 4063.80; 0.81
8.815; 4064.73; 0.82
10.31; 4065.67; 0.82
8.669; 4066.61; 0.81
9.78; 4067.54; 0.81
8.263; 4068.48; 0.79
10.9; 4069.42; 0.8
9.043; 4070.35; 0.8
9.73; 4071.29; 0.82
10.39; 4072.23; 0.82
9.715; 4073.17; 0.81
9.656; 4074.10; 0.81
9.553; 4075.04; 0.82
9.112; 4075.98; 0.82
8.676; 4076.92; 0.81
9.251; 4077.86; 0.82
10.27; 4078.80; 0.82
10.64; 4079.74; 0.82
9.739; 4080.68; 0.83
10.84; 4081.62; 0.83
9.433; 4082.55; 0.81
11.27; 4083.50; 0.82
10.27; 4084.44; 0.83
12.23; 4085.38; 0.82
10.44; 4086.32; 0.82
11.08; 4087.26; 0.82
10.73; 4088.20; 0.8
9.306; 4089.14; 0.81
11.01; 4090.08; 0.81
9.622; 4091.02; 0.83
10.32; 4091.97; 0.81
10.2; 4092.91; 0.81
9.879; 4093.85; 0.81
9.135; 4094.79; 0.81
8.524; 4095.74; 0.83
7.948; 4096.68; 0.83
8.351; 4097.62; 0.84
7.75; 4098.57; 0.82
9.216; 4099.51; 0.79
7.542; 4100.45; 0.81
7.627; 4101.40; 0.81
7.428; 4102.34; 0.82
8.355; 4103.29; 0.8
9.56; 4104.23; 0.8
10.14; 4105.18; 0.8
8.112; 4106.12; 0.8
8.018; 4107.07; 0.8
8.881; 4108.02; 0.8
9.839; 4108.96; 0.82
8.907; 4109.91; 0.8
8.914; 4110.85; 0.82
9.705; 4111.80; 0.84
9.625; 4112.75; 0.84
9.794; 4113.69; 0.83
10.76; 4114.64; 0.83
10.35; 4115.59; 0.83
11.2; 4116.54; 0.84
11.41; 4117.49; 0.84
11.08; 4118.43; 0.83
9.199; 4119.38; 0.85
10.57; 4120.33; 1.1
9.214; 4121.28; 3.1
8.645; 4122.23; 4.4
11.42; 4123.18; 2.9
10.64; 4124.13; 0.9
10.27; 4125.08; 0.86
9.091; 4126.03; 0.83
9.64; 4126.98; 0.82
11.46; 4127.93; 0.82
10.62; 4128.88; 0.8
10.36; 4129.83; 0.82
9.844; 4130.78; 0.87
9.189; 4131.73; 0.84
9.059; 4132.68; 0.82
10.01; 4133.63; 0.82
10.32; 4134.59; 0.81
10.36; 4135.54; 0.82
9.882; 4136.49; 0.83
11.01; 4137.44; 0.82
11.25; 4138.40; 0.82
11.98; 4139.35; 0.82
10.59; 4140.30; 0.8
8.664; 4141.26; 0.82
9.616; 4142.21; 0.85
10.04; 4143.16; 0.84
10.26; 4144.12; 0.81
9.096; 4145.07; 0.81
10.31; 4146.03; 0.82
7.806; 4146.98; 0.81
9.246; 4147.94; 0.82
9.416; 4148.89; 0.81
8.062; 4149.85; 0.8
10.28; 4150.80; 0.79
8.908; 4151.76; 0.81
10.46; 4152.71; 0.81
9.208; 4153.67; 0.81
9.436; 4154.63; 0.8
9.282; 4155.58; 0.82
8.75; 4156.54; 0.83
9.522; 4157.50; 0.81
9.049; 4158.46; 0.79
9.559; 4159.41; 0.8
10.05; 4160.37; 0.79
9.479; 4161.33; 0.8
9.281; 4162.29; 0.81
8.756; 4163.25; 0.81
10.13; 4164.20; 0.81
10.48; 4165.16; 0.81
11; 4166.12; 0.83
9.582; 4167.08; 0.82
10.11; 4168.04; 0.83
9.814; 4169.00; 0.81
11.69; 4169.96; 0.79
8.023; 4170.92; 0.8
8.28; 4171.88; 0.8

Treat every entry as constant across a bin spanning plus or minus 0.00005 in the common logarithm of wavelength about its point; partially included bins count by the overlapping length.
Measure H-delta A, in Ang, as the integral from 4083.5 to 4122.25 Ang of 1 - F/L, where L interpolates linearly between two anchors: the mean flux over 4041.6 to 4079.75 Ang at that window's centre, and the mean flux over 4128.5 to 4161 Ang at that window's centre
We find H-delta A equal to 0.0 Ang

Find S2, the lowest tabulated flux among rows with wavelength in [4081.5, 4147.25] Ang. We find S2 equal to 7.428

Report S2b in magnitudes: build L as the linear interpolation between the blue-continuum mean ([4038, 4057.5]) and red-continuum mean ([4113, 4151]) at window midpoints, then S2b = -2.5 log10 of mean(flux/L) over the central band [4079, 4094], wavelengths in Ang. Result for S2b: -0.06 mag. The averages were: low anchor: 9.78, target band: 10.5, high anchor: 10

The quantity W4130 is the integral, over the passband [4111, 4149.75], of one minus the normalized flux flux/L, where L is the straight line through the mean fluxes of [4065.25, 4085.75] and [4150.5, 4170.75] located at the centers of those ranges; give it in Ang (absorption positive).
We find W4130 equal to -1.0 Ang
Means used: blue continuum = 9.88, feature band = 10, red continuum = 9.72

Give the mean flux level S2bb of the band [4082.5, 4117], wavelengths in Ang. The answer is 9.5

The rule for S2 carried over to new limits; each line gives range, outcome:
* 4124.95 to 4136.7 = 9.059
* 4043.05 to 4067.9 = 8.063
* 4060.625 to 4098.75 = 7.75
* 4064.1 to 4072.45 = 8.263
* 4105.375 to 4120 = 8.018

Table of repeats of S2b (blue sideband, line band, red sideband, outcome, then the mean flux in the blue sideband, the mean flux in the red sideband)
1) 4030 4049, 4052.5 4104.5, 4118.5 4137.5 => 0.04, 9.55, 10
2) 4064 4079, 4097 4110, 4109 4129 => 0.16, 9.47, 10.1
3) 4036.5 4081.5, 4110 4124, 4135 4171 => -0.05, 9.54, 9.77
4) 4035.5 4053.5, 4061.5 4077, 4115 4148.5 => 0.06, 9.77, 10.1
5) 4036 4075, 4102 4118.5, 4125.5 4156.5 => 0.02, 9.51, 9.82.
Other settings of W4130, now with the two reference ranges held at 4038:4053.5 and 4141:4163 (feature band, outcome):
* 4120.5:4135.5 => -0.8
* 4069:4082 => -0.1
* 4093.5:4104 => 1.4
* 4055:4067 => 1.0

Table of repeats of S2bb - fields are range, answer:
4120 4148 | 10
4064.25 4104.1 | 9.55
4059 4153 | 9.67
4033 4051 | 9.65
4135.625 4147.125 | 10.1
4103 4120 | 9.68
